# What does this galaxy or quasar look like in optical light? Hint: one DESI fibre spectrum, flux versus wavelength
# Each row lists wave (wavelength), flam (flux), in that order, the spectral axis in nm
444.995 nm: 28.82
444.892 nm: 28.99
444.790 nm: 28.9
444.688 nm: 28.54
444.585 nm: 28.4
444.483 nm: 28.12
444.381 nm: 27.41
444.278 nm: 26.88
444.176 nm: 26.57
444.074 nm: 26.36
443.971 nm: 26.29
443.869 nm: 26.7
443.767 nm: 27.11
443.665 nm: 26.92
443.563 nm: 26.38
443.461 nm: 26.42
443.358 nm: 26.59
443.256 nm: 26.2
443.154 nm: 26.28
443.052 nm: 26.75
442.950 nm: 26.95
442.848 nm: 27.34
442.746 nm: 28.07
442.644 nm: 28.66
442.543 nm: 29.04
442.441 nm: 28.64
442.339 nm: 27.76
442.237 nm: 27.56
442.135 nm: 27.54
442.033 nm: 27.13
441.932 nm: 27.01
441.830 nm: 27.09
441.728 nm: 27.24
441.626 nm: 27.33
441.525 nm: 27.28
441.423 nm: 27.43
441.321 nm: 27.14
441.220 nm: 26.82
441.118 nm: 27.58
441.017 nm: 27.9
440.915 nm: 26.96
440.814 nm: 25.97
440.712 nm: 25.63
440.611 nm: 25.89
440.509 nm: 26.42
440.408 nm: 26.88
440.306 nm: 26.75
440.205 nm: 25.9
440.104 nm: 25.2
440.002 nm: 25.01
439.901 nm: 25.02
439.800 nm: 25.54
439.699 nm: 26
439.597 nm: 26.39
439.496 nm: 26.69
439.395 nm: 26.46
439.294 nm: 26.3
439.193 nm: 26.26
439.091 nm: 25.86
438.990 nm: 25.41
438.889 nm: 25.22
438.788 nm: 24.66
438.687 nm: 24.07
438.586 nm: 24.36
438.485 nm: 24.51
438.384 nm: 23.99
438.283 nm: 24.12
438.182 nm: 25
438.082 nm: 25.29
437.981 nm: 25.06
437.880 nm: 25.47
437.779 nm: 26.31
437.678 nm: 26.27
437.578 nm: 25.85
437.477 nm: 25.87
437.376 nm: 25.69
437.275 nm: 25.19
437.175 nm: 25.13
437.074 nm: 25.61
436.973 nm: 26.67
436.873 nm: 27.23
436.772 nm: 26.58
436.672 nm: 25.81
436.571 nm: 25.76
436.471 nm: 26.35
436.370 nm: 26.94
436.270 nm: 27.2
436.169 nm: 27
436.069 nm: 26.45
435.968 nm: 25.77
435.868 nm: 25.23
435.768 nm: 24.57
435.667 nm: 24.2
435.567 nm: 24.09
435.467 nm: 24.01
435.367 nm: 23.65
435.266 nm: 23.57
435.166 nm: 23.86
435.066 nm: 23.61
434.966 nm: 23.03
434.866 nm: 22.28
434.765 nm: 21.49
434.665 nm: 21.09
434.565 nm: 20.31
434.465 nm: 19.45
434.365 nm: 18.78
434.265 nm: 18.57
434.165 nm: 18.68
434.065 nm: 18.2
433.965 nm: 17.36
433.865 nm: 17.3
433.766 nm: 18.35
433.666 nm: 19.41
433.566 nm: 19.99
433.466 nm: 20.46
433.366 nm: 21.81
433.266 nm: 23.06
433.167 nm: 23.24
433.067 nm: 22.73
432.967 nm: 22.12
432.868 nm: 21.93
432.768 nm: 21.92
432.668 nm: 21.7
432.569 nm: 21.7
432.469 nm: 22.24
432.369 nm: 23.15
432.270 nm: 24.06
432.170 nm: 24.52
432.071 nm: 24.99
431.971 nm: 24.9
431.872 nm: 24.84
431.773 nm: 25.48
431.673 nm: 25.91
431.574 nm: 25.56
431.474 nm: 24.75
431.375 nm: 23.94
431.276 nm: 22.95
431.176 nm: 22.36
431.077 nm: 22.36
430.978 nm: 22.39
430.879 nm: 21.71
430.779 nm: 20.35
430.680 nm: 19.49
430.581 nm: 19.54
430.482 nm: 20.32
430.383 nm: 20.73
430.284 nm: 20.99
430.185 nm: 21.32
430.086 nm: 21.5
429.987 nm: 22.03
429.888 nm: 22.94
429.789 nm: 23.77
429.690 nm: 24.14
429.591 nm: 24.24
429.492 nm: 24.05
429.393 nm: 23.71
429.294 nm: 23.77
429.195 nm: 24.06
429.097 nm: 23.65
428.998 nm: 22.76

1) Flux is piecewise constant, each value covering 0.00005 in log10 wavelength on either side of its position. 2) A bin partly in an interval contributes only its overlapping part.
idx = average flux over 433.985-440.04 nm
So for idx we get 24.5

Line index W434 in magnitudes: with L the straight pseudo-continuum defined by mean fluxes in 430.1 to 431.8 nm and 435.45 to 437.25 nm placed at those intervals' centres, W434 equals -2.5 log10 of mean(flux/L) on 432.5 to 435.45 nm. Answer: 0.15 mag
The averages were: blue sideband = 22.3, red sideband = 25.8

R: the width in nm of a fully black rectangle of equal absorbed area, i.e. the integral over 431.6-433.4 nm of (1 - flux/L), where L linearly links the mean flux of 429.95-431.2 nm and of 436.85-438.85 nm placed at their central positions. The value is -0.09 nm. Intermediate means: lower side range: 21.1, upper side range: 25.3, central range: 23.4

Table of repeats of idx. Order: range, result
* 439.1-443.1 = 26.9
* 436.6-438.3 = 25.8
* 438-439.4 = 25.1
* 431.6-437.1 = 23.1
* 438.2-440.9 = 25.6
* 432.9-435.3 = 20.8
